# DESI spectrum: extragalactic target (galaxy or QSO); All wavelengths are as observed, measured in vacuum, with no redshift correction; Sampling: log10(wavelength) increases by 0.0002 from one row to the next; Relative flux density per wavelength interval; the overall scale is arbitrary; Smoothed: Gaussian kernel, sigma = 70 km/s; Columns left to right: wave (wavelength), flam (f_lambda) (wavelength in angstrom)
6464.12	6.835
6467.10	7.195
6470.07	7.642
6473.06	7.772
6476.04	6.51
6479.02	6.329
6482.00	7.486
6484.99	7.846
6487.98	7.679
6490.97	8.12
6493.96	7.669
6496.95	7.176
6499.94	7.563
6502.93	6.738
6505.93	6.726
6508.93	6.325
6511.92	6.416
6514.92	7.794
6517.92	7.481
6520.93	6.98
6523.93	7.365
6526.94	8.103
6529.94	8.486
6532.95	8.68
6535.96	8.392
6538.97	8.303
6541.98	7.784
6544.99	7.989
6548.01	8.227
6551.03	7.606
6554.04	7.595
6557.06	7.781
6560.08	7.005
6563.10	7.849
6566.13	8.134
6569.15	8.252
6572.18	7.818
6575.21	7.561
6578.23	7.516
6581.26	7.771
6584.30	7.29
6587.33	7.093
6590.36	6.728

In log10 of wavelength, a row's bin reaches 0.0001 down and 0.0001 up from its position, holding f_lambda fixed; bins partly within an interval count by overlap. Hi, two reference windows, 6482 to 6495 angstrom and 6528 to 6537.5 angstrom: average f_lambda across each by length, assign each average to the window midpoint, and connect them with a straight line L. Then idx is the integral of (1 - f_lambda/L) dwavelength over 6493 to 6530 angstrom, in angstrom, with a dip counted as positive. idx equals 4.2 angstrom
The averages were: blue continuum 7.79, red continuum 8.5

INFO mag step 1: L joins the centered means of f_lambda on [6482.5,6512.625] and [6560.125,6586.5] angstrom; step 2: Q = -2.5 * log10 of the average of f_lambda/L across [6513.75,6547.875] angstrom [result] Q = -0.07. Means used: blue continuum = 7.25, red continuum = 7.71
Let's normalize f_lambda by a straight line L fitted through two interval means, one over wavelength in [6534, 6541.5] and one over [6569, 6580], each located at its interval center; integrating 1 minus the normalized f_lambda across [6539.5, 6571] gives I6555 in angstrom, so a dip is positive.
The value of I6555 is 0.7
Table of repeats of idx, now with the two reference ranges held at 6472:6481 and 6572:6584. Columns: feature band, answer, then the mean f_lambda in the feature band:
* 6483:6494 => -1.4 angstrom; 7.83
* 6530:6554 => -2.6 angstrom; 8.13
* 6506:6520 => 0.3 angstrom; 6.97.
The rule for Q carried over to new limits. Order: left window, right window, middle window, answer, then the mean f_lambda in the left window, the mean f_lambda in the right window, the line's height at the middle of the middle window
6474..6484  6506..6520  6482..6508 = -0.07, 6.89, 6.97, 6.93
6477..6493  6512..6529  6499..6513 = 0.11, 7.47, 7.48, 7.47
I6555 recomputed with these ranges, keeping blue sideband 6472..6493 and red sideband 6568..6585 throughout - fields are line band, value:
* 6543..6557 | -0.4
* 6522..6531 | -0.4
